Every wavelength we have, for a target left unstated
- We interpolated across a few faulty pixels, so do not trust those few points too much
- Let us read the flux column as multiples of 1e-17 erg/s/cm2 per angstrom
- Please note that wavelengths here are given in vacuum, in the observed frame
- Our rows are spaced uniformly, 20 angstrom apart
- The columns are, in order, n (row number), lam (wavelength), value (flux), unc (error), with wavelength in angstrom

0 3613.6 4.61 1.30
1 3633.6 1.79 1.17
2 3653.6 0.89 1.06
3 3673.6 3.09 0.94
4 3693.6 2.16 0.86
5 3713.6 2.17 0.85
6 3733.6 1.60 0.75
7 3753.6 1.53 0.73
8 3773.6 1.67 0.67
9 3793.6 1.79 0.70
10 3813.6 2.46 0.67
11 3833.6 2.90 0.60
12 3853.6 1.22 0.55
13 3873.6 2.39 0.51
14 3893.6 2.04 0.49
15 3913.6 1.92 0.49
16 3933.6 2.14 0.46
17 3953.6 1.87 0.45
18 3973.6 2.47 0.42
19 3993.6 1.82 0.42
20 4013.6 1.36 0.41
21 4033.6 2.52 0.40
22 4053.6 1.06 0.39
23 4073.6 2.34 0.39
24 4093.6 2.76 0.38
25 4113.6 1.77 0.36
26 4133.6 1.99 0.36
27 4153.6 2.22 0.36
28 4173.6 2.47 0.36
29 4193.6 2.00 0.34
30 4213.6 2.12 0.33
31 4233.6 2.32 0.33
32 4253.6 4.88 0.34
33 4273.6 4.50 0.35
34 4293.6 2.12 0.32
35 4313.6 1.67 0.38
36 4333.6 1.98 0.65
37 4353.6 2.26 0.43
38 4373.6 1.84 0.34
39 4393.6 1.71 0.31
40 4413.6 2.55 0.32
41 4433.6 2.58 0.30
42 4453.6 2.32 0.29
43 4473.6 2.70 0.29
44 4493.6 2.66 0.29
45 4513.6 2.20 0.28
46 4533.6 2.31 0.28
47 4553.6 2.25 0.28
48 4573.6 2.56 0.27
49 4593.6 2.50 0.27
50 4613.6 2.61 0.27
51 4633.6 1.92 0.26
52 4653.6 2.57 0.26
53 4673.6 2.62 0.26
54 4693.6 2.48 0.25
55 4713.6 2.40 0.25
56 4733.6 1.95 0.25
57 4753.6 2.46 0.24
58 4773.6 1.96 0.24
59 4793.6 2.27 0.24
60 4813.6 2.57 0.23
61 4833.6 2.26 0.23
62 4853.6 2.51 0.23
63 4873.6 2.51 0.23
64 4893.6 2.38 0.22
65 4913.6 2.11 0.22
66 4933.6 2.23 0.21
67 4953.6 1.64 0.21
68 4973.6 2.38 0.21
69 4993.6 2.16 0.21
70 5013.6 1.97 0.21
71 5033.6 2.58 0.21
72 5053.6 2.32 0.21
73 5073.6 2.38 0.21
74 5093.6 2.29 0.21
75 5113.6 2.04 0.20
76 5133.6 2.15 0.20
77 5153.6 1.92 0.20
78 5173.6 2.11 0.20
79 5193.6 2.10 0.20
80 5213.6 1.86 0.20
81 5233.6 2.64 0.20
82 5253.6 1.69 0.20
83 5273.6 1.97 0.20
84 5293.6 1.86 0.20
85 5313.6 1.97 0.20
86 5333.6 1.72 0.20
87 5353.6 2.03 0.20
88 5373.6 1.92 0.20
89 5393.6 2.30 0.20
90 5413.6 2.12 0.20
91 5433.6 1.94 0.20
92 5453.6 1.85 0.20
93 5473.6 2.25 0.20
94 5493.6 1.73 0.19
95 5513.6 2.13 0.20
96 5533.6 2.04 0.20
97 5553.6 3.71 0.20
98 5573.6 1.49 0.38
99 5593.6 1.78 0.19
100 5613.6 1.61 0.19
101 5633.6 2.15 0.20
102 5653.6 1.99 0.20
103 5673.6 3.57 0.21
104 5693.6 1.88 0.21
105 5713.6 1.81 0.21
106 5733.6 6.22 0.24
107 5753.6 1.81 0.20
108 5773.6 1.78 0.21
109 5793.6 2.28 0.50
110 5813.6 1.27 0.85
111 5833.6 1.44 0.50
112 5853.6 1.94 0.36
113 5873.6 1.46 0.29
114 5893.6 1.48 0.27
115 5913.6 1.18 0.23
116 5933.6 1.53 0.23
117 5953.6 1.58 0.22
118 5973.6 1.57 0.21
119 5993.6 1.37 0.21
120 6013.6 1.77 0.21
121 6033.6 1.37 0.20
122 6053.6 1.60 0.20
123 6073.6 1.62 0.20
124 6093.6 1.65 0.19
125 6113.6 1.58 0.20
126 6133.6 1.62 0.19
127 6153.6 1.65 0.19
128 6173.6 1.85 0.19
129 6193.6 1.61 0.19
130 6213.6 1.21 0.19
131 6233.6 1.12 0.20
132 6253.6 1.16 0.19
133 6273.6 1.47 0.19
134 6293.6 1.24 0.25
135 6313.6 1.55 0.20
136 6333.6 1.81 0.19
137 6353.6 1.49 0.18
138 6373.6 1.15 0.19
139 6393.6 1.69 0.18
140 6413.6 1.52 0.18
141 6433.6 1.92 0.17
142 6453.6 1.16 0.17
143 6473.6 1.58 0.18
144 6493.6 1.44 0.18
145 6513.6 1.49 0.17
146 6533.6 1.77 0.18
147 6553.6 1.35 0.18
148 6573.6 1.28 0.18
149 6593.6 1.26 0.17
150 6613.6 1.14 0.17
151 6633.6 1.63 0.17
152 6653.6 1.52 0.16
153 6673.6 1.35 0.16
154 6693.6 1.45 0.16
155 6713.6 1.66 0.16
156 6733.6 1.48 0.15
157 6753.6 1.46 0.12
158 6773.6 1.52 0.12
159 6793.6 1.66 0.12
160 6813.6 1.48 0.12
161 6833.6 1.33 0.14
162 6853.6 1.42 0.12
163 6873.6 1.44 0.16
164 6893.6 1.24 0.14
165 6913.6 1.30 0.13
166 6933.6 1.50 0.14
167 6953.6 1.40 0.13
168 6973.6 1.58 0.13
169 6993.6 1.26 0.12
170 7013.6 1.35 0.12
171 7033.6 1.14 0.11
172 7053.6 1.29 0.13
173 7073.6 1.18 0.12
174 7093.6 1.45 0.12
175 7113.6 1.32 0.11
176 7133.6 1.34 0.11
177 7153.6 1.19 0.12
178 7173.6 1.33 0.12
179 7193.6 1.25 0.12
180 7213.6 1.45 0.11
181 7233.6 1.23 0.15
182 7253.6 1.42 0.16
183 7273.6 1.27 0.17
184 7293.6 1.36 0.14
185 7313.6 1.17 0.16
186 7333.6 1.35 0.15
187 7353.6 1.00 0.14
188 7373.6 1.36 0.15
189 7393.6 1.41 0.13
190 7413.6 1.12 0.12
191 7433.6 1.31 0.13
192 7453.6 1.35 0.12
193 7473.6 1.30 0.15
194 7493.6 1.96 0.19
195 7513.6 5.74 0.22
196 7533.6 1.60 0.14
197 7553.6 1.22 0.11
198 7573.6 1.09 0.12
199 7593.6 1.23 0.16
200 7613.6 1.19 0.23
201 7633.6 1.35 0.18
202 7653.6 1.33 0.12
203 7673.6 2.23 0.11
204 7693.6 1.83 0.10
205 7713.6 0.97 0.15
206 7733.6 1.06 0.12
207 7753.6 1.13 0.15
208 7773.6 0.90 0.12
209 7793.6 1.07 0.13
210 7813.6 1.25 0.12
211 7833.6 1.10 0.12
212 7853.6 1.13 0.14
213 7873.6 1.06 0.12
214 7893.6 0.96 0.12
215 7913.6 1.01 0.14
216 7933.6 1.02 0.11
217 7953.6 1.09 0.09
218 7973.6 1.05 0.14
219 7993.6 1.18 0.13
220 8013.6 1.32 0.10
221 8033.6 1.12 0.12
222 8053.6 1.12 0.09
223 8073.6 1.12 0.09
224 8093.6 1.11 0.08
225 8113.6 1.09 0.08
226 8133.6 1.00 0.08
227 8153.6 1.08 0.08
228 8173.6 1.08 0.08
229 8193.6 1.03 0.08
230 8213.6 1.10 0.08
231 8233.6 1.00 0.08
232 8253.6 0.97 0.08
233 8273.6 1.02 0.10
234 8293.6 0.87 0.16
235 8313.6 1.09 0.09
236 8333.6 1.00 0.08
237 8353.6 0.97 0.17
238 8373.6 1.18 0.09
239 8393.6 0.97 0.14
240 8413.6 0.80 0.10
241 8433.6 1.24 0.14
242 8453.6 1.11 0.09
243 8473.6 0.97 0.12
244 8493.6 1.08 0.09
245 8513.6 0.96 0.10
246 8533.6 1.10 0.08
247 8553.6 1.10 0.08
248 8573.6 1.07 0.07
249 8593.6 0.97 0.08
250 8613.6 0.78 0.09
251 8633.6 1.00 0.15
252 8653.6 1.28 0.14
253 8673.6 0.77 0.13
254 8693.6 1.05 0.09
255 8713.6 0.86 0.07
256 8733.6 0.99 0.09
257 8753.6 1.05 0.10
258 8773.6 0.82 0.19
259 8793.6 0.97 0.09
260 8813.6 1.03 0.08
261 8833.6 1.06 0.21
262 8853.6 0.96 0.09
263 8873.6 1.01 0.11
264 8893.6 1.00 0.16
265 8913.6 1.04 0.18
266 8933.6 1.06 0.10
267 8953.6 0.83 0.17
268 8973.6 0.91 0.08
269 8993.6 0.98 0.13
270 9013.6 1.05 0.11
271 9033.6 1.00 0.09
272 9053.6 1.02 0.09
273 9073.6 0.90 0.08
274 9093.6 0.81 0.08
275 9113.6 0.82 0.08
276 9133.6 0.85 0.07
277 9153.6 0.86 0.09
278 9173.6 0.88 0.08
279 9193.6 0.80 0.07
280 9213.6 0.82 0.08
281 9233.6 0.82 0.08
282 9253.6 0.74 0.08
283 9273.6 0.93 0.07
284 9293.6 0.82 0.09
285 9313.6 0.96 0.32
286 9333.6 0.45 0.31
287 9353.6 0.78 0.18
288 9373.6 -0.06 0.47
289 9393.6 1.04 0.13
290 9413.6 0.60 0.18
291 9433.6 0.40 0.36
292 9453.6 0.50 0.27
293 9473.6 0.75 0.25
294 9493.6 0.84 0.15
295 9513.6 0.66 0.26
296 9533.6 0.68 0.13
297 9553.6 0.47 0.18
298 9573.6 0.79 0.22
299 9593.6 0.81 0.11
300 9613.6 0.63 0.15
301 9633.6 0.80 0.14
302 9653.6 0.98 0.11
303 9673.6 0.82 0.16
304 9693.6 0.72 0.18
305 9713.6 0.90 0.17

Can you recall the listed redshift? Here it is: 0.143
